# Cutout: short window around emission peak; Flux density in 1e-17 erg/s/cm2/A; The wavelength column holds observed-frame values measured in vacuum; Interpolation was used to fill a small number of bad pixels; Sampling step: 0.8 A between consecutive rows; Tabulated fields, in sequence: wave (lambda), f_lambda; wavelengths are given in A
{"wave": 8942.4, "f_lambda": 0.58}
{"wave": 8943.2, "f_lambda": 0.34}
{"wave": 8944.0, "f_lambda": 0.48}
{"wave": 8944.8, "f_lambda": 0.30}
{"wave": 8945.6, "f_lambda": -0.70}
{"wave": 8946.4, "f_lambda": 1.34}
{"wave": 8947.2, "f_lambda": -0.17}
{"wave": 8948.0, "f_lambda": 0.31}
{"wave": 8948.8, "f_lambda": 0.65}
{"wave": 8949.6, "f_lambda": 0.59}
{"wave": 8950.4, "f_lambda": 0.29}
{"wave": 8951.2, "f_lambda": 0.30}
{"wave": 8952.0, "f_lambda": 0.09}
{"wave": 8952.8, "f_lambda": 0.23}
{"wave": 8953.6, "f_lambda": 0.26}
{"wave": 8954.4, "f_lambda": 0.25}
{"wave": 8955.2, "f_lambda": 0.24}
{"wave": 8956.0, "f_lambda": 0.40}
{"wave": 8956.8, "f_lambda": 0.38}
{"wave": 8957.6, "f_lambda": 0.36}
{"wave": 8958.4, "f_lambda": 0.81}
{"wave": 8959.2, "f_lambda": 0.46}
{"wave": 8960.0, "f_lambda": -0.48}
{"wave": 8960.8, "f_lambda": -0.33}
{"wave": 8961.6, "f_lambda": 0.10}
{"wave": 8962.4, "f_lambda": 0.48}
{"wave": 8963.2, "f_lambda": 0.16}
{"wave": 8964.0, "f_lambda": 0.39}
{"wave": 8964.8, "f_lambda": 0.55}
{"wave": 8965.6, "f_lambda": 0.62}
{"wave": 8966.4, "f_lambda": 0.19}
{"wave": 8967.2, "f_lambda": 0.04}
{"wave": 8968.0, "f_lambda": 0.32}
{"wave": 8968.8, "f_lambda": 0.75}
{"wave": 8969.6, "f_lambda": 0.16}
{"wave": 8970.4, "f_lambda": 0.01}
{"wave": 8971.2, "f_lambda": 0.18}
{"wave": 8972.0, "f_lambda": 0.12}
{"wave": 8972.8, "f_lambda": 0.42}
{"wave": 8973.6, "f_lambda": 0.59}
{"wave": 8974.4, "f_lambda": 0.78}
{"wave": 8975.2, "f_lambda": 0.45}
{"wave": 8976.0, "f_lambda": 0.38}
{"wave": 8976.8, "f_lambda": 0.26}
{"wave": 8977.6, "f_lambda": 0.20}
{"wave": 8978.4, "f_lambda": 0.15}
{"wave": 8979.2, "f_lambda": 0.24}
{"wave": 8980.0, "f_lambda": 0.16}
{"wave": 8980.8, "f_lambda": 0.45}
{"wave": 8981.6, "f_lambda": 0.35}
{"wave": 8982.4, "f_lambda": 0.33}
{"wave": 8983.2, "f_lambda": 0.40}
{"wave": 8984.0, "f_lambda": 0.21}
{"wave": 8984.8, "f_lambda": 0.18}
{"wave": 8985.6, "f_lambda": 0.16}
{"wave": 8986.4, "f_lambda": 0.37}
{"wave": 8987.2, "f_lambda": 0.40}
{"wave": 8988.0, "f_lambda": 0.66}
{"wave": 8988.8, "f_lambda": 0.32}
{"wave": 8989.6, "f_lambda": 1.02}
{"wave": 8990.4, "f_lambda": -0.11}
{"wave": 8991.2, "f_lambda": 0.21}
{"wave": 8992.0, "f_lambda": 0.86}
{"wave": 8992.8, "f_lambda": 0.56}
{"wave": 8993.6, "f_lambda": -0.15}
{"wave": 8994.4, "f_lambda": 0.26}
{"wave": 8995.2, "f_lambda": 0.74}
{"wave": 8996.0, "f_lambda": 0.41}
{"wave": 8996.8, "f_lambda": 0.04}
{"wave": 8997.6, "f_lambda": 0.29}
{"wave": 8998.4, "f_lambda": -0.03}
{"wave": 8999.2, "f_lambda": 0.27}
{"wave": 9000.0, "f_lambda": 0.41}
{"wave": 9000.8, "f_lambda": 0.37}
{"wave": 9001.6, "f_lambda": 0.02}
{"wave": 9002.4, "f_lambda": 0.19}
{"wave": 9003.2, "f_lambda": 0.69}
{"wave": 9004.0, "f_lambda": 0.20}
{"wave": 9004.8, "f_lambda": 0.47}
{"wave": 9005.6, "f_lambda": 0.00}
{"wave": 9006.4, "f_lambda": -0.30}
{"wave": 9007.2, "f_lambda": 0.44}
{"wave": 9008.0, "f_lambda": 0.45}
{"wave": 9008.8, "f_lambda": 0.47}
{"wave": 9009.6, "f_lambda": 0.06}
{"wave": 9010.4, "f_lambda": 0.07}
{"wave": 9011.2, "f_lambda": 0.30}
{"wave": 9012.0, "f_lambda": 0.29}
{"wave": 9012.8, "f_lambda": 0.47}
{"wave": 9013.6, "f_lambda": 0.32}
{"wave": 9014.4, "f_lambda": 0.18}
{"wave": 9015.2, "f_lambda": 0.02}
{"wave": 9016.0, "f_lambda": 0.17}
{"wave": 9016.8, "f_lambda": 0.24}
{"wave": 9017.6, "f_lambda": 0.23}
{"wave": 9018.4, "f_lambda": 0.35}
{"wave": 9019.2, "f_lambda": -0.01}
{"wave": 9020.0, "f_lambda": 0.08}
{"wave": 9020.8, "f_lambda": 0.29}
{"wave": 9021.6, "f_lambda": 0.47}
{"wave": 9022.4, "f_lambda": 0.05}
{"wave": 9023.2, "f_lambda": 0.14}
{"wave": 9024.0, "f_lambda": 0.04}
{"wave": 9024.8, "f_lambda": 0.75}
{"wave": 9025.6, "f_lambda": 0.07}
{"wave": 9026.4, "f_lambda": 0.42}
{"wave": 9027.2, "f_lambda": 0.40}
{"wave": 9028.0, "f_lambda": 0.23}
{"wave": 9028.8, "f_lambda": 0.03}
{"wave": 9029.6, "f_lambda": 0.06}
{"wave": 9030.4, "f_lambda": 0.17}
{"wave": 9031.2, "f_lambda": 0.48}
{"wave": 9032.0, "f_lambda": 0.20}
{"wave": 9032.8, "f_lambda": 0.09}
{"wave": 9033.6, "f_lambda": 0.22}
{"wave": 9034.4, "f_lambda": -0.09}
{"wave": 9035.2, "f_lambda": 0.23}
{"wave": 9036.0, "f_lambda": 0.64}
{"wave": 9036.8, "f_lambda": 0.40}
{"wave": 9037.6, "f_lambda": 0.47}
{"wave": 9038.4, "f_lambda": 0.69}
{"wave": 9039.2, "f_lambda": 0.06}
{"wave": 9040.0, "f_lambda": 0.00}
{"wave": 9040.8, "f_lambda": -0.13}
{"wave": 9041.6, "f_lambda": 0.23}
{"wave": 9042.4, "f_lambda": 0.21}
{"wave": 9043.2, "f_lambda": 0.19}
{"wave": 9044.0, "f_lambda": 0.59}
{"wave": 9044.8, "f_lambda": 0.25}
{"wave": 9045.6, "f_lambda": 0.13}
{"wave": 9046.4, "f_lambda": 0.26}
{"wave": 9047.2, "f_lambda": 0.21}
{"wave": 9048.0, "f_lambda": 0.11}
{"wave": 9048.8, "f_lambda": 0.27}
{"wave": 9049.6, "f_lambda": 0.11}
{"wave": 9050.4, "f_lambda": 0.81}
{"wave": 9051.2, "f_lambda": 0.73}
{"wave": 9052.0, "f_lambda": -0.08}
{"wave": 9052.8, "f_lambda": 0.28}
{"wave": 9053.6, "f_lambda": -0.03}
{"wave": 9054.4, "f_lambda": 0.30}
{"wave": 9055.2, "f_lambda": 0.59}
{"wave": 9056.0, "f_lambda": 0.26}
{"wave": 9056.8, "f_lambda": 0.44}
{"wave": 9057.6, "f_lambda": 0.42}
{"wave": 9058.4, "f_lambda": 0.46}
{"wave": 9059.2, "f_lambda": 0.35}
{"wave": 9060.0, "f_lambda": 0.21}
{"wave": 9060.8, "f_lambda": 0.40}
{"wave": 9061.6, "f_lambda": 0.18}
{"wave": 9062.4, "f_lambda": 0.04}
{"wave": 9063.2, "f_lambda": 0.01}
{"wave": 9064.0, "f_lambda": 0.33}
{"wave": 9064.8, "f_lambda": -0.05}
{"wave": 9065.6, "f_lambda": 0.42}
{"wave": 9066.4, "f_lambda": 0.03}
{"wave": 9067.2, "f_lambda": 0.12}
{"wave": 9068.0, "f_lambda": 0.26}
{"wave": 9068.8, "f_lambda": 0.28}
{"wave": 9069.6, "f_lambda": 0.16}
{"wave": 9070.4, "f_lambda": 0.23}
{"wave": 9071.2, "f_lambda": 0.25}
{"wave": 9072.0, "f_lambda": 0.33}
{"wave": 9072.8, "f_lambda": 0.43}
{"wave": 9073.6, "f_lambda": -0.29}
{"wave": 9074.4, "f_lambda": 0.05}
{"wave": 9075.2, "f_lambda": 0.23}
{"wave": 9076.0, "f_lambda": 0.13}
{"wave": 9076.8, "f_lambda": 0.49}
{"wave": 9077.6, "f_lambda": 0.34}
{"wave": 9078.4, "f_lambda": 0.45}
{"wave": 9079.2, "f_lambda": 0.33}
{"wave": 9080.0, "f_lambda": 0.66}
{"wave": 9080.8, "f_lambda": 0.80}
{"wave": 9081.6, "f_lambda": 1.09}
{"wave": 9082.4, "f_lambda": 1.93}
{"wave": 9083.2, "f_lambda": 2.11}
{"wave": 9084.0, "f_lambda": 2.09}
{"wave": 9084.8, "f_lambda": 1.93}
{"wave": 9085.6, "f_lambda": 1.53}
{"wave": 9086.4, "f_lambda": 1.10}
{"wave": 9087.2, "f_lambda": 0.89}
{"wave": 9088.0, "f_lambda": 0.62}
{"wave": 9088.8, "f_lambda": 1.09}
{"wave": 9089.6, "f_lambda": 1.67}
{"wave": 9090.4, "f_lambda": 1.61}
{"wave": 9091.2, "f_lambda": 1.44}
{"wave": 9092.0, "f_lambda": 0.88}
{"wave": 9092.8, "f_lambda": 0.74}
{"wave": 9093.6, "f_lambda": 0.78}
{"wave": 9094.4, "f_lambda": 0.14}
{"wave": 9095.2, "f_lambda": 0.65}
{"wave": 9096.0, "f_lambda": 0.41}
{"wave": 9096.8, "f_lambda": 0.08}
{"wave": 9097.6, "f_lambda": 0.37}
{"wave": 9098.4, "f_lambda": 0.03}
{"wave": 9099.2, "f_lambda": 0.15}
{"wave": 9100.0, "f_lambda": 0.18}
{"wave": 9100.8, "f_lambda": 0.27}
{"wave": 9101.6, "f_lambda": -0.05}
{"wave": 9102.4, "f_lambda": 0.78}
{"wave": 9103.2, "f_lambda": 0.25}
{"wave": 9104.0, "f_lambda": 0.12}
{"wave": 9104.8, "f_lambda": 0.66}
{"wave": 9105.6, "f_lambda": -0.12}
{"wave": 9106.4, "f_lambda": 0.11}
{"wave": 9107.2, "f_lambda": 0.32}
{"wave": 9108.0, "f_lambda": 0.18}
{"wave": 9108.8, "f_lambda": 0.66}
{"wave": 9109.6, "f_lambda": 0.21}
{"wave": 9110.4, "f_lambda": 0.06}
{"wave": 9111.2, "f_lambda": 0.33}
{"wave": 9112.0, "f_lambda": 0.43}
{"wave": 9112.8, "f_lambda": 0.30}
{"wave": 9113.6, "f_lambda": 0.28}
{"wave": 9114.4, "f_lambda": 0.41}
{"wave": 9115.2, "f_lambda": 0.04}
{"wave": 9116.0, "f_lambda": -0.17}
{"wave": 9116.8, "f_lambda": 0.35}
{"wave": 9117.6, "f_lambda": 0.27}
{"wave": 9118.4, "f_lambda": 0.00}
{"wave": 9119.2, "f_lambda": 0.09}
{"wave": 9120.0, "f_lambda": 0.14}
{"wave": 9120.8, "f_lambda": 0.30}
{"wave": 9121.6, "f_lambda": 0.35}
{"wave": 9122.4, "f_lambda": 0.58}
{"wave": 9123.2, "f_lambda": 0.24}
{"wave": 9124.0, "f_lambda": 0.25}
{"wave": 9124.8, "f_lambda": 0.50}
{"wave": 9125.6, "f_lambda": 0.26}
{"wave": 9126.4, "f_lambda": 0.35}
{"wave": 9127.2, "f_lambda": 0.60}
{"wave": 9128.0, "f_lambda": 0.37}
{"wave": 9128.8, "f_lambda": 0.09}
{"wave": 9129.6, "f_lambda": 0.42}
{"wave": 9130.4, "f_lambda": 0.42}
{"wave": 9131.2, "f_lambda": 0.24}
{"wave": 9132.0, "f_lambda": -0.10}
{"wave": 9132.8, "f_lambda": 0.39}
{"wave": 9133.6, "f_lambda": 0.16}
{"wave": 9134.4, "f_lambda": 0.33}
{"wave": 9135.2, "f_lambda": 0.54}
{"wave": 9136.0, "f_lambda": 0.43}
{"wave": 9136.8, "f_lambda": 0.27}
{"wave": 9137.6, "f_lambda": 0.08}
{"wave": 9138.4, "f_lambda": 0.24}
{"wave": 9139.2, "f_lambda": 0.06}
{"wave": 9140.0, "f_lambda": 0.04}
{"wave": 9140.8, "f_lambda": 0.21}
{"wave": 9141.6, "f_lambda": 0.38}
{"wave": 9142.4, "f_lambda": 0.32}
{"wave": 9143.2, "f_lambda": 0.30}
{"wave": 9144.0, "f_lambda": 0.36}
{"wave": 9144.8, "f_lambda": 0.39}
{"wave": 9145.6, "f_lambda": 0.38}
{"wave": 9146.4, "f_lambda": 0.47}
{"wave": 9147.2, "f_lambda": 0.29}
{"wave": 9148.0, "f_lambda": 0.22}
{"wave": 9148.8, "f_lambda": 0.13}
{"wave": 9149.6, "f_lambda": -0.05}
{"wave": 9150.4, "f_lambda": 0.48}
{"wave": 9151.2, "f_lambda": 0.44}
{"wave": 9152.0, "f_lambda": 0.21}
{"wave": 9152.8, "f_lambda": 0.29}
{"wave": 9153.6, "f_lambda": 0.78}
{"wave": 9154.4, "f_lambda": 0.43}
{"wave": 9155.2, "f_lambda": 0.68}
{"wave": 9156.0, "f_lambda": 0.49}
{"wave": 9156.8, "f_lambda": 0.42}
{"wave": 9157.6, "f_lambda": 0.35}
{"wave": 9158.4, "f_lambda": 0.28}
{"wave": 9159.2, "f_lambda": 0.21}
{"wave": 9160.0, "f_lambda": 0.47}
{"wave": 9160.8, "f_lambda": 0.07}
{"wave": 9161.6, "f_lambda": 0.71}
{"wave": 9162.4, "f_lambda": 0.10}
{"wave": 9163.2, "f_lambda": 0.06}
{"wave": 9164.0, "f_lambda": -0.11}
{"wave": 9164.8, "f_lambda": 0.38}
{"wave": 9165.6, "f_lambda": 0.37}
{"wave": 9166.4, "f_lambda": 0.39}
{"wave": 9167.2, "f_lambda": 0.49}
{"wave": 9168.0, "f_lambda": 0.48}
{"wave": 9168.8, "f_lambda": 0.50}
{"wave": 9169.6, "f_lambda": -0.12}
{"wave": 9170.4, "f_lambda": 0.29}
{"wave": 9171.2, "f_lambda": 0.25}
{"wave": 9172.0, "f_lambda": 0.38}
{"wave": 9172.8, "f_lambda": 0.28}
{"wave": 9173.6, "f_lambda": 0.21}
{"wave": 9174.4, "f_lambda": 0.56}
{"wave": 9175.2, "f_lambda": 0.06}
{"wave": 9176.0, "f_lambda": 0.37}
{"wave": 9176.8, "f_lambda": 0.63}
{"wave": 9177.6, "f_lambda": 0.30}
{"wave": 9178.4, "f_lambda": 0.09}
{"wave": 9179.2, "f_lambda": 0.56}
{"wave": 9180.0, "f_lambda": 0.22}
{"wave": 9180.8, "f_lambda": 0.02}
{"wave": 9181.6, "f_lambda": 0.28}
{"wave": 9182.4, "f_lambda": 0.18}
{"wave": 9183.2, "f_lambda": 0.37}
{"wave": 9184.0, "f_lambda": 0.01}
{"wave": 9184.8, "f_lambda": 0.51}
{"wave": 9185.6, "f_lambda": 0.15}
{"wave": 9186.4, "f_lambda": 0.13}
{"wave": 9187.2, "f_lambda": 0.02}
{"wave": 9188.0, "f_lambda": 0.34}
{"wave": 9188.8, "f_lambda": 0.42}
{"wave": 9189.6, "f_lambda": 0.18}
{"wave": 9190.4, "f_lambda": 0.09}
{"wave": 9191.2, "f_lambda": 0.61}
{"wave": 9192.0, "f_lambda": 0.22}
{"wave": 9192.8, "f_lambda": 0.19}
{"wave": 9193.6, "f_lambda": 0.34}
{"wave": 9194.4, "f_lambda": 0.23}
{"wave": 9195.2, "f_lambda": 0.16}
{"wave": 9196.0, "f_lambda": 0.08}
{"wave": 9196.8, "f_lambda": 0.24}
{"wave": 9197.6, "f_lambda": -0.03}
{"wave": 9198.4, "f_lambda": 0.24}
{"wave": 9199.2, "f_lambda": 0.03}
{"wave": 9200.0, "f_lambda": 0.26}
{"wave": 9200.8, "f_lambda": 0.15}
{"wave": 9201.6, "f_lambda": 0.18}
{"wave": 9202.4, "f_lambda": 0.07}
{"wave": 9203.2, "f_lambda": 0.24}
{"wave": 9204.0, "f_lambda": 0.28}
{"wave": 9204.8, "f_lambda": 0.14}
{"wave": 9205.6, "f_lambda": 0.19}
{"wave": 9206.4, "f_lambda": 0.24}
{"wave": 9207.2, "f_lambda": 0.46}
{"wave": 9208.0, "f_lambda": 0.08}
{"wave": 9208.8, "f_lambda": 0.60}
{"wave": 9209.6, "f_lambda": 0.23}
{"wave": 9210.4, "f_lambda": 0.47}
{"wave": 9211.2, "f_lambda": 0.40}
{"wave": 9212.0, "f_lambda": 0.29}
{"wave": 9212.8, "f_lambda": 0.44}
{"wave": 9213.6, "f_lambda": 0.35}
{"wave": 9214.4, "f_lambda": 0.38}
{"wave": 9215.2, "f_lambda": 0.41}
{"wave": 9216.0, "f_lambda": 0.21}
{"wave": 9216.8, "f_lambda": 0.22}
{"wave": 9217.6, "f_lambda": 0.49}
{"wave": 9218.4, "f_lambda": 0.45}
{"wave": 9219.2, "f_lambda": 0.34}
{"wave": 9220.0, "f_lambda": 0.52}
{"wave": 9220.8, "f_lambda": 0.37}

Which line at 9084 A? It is Hbeta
